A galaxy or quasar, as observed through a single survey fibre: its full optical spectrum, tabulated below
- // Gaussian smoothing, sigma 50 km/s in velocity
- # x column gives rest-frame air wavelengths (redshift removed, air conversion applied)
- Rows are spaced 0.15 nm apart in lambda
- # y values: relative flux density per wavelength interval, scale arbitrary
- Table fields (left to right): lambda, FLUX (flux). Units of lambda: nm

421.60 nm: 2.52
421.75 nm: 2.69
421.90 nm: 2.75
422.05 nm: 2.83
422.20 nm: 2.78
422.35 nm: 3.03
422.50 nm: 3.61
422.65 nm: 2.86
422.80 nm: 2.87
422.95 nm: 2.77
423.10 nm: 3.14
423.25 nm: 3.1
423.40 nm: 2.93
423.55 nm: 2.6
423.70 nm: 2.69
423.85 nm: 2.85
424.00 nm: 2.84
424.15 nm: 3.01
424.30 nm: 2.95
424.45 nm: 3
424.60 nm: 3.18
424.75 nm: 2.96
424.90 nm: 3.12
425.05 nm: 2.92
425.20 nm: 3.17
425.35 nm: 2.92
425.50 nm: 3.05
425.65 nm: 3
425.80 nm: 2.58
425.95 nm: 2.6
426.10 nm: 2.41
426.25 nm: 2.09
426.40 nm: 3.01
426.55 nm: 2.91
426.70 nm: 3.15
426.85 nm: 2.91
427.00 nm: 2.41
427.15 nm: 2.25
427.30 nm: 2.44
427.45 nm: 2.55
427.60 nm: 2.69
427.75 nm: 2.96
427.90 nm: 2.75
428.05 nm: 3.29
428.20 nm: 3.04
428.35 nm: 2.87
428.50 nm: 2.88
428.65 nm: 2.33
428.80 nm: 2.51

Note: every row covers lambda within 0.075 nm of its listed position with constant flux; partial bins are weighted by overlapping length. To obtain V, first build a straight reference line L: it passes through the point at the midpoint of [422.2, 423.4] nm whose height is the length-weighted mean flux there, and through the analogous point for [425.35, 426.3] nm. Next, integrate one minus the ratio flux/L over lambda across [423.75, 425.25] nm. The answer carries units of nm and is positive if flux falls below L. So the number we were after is -0.09 nm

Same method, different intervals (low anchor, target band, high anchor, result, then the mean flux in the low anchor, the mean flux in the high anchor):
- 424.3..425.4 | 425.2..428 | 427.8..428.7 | 0.220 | 3.04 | 2.88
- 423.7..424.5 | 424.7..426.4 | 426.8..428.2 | 0.009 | 2.91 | 2.71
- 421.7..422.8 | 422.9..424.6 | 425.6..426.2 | -0.068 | 2.94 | 2.61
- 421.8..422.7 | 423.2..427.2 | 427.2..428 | -0.036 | 2.97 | 2.68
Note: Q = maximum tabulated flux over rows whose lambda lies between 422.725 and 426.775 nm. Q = 3.18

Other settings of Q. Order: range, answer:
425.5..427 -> 3.15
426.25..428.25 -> 3.29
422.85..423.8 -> 3.14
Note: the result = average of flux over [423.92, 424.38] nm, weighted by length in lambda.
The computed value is 2.93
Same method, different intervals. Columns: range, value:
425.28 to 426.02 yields 2.83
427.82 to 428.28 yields 3.02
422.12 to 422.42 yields 2.9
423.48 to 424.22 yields 2.8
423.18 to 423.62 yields 2.88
